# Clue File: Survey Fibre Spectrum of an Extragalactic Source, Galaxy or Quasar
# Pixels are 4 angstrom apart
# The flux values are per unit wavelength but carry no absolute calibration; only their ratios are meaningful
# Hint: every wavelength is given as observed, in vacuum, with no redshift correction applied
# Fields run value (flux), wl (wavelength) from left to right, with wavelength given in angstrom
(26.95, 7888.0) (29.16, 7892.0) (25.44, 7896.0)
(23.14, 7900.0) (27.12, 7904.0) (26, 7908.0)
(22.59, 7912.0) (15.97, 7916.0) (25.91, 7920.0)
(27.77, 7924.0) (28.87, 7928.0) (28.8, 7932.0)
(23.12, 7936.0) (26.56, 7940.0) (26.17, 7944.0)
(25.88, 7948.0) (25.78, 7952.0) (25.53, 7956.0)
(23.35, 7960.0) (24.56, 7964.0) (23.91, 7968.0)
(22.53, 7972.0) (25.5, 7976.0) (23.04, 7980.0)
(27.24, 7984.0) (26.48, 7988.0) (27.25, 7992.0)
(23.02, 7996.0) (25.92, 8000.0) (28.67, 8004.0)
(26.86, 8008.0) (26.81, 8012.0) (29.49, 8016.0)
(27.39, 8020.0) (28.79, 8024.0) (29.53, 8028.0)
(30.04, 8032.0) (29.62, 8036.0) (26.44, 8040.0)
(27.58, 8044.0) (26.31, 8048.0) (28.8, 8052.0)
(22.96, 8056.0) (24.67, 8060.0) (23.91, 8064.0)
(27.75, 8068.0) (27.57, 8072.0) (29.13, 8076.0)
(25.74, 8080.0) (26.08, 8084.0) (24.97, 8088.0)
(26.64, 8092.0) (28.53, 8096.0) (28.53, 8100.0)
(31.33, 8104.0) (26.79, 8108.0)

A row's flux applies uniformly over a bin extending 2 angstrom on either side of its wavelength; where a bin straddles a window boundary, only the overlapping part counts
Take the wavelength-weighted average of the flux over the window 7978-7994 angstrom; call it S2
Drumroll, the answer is 26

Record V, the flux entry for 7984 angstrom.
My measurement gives 27.24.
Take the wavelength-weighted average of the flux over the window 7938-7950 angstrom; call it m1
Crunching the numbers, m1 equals 26.2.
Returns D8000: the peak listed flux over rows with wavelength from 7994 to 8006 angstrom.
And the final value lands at 28.67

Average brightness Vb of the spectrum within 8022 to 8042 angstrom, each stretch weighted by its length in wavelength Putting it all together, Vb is 28.9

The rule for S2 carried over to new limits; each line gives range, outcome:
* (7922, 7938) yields 27.1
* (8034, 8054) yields 27.8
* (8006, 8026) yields 27.9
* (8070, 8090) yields 26.7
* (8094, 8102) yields 28.5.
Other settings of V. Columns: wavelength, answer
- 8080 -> 25.74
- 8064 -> 23.91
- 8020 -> 27.39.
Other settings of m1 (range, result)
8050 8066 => 25.1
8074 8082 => 27.4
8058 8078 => 26.6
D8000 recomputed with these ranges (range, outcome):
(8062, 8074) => 27.75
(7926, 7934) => 28.87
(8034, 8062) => 29.62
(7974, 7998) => 27.25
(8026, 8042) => 30.04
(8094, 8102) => 28.53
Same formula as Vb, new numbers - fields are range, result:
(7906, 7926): 23.6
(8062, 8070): 25.8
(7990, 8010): 26.3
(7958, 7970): 23.9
